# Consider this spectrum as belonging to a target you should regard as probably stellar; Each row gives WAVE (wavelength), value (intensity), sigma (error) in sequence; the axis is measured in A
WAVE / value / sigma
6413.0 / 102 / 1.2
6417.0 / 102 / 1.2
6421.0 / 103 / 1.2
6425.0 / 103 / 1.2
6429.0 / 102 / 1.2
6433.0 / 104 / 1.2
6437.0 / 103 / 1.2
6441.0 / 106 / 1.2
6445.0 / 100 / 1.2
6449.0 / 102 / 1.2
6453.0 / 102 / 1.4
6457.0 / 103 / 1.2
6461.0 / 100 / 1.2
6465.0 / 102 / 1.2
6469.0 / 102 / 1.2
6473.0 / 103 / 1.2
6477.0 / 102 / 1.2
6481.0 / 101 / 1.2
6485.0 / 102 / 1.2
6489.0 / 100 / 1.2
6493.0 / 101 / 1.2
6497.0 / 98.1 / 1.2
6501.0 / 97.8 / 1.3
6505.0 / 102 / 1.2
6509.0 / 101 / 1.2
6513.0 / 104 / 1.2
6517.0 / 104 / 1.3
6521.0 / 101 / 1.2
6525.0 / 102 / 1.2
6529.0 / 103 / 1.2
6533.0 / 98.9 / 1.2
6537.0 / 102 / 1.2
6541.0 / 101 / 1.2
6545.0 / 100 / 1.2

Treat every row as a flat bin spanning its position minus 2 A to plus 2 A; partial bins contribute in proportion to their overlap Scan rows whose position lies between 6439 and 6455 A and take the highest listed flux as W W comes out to 106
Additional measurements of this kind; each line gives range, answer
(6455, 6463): 103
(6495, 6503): 98.1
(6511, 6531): 104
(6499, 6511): 102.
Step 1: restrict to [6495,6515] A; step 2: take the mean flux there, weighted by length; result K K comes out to 101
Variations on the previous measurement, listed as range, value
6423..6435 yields 103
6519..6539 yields 101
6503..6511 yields 102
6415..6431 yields 102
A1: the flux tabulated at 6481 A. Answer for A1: 101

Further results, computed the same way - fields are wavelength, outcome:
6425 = 103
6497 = 98.1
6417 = 102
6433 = 104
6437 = 103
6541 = 101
